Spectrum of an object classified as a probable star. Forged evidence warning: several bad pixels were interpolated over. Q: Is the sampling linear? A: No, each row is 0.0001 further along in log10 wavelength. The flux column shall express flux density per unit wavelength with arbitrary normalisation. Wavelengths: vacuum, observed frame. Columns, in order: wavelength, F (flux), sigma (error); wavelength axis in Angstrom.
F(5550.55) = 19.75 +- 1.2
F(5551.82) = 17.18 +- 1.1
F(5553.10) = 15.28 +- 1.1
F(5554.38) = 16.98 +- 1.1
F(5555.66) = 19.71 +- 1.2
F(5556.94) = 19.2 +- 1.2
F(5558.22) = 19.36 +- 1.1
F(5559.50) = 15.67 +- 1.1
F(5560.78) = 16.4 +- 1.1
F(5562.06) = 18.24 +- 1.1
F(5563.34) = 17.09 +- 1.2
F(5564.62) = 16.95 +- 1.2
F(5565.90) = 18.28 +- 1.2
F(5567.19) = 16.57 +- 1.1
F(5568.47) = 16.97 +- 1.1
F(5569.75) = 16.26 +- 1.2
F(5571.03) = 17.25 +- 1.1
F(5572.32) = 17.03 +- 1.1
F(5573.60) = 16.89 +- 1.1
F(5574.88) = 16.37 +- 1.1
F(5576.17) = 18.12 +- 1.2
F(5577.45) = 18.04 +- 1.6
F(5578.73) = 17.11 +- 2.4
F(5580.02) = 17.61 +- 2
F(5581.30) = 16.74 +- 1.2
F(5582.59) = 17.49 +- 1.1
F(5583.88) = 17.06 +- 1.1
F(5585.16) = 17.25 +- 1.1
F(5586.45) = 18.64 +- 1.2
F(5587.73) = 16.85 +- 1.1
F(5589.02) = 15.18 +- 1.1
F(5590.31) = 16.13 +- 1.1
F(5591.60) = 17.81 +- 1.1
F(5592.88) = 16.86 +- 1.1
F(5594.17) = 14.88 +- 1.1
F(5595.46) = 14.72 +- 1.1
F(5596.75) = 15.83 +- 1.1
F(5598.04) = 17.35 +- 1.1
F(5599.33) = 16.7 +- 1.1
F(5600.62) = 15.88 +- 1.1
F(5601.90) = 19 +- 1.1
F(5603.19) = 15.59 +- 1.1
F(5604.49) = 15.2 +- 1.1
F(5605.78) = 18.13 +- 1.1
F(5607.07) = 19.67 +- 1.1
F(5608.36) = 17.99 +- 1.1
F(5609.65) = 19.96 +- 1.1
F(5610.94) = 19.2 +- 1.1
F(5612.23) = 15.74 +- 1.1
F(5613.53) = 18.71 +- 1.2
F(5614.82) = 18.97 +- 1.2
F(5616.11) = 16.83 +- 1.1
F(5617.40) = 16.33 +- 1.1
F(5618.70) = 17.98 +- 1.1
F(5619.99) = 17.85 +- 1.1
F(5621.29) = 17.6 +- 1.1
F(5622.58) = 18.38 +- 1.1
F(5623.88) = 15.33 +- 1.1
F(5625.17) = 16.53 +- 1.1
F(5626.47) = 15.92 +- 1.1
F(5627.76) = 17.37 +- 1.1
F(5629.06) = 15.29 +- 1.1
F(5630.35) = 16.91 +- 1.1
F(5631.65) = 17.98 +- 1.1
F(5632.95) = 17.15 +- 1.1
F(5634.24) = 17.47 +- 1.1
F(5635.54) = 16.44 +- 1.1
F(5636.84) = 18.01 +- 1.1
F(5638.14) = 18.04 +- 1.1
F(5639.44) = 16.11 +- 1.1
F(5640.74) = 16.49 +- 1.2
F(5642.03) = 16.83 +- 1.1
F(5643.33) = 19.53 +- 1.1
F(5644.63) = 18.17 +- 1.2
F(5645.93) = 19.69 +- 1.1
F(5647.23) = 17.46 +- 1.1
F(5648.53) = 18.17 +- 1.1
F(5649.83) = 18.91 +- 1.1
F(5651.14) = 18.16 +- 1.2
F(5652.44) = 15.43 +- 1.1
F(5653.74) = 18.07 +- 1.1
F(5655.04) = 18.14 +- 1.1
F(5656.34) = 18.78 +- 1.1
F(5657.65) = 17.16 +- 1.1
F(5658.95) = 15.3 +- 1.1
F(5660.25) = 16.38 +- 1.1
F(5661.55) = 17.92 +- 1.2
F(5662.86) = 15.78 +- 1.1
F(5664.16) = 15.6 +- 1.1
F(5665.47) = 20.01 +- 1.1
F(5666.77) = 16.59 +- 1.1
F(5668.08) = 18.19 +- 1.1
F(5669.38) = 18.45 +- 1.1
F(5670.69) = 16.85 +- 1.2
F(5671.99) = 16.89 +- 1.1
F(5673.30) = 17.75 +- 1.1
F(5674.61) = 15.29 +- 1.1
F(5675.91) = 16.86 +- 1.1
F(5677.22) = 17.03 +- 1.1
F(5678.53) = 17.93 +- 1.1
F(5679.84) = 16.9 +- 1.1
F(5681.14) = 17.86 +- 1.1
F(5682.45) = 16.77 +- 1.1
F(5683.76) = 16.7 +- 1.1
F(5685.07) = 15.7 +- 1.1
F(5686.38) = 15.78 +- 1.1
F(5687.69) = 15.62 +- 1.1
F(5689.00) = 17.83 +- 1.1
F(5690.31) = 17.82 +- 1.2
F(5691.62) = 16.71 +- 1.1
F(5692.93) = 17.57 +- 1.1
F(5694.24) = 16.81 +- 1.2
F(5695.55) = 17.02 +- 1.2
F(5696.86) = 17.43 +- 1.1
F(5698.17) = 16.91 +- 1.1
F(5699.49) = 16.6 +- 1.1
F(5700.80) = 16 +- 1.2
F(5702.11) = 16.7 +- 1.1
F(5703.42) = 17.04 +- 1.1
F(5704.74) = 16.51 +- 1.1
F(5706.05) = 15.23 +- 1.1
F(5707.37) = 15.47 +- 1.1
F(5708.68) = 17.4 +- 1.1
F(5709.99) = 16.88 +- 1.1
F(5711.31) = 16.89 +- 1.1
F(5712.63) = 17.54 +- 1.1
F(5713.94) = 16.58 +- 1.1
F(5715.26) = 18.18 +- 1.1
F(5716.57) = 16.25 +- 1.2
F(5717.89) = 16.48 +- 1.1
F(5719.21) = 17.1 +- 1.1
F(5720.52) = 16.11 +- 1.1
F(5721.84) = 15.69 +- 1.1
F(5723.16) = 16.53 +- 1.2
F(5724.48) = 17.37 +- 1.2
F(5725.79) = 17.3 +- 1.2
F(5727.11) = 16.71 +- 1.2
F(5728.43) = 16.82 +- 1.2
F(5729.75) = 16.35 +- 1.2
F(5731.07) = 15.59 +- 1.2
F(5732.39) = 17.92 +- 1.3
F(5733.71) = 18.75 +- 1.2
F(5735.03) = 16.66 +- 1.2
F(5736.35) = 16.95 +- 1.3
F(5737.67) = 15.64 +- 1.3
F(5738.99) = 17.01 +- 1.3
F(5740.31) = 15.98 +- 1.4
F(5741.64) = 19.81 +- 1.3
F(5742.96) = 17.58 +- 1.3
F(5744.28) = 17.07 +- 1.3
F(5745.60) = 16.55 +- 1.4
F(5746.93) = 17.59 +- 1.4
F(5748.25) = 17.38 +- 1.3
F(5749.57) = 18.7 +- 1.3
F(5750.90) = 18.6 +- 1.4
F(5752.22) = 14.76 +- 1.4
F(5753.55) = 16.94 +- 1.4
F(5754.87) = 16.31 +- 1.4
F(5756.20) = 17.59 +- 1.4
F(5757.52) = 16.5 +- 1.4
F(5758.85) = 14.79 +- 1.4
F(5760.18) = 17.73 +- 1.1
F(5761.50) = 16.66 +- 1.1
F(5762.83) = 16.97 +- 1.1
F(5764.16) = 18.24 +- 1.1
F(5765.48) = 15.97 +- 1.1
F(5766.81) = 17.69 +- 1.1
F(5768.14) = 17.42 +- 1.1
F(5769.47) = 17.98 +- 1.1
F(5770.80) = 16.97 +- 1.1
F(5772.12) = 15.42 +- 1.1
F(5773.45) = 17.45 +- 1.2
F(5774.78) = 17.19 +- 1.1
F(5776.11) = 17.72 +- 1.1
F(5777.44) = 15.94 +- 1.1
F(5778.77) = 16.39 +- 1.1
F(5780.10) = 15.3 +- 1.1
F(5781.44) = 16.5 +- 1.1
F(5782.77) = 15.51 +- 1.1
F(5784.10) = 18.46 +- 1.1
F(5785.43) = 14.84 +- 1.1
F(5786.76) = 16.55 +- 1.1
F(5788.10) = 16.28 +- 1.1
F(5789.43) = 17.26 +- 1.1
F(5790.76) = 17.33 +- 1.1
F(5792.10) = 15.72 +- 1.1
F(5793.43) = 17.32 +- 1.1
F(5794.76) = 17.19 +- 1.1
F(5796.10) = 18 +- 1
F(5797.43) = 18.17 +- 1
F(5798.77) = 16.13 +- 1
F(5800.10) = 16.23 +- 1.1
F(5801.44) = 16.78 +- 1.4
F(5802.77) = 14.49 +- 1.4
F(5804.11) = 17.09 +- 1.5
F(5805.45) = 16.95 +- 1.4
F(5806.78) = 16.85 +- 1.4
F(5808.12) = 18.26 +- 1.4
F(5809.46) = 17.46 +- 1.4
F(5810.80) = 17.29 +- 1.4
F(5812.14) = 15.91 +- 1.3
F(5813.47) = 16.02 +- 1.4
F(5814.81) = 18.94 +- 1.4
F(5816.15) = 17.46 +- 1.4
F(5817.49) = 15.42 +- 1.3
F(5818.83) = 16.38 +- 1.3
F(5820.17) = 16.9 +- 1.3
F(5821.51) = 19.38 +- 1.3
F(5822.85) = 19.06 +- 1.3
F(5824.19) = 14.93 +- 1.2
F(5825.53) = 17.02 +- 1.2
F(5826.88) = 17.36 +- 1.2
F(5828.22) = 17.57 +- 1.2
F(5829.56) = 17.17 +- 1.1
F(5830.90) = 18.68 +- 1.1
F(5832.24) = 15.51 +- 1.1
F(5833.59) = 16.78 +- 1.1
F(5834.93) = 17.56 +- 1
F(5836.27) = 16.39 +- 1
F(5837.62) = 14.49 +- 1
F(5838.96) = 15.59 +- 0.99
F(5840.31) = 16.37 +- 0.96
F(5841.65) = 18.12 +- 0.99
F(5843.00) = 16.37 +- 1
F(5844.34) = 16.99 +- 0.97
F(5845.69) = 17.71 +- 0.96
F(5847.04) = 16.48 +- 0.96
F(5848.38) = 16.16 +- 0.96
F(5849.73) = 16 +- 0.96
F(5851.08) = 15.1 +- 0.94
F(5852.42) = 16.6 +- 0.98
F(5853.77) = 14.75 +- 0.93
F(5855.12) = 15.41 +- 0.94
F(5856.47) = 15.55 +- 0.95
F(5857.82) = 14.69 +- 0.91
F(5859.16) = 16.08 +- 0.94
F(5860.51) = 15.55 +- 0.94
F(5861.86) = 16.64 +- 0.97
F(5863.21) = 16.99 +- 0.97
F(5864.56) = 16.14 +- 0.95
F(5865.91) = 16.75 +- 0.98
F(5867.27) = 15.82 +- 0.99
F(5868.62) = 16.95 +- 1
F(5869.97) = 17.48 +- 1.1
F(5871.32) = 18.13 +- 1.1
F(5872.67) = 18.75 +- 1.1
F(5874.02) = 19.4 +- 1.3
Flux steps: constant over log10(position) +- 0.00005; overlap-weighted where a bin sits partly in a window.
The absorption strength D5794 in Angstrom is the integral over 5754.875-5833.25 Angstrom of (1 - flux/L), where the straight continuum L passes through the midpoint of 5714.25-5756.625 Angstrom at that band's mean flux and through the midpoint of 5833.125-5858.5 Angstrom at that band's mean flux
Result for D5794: -1.6 Angstrom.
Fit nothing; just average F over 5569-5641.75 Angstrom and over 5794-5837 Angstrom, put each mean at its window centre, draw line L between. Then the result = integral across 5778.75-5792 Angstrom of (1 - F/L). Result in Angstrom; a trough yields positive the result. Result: 0.5 Angstrom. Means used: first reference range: 17.1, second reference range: 17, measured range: 16.4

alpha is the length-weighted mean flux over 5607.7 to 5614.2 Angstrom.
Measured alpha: 18.3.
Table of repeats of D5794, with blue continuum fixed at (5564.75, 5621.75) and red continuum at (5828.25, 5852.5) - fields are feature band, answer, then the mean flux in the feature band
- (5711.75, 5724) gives 0.11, 16.7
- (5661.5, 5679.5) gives -0.20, 17.2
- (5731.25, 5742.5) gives -0.29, 17.3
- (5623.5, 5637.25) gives 0.27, 16.8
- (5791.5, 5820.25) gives -0.33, 16.9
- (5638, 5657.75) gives -0.90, 17.8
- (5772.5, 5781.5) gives 0.07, 16.6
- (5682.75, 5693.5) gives 0.16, 16.7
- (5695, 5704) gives 0.07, 16.8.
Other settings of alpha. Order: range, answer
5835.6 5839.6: 15.5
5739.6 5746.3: 17.4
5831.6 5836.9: 16.6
